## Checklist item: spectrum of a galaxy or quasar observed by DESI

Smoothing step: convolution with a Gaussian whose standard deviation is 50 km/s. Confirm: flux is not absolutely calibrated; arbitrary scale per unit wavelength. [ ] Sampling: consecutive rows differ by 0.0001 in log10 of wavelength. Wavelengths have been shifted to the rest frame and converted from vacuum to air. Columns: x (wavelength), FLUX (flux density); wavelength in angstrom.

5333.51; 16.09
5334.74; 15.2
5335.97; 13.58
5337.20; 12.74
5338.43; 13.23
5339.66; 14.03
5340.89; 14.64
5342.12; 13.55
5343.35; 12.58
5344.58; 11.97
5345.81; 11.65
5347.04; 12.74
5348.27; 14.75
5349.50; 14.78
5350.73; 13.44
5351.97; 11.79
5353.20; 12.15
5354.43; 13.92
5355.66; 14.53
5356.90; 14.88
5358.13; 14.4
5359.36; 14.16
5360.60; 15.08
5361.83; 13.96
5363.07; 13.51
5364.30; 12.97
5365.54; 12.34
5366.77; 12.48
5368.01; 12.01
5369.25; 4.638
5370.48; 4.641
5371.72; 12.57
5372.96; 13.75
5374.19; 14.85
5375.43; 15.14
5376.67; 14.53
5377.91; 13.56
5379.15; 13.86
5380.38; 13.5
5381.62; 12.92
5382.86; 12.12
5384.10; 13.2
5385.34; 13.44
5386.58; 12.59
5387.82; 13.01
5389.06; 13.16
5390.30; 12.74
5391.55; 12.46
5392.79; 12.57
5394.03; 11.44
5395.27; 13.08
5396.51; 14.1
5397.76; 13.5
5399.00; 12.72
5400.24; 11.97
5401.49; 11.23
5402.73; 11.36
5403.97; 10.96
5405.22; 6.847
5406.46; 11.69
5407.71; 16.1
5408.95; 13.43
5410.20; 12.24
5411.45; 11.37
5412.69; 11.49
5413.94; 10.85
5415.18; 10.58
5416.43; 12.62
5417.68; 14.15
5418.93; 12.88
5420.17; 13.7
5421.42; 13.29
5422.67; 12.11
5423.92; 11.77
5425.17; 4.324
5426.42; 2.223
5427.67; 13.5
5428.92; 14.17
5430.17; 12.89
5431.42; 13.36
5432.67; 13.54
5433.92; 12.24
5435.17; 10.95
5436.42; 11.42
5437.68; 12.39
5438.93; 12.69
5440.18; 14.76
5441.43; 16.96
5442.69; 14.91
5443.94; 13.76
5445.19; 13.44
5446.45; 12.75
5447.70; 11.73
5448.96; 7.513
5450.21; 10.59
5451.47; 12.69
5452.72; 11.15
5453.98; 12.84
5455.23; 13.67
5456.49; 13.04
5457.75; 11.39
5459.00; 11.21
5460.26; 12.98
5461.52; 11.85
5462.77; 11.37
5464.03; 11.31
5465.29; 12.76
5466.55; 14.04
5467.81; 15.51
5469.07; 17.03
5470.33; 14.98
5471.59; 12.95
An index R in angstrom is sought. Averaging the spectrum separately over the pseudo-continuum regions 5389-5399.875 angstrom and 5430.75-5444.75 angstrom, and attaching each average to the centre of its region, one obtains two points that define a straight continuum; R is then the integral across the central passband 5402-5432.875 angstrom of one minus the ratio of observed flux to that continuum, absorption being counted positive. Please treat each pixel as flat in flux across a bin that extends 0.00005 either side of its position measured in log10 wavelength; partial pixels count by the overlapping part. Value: 3.49 angstrom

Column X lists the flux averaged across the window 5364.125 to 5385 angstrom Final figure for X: 12.3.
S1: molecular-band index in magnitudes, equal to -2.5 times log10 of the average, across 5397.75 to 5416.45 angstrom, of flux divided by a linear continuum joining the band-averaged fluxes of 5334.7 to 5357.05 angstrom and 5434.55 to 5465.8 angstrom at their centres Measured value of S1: 0.10 mag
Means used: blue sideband 13.4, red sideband 12.4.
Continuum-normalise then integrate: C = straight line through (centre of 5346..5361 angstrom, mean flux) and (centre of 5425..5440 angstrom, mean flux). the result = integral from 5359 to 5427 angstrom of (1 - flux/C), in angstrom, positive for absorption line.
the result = 2.7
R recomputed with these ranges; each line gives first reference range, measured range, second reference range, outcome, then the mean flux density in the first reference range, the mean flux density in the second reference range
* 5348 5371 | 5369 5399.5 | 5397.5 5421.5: -0.69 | 12.7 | 12.1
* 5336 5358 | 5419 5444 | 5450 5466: 0.37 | 13.4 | 12.1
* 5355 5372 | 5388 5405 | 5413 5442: -0.17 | 12.3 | 12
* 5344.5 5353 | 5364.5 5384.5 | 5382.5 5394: 0.91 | 13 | 12.8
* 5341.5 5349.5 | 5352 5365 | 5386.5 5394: -0.93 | 13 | 12.7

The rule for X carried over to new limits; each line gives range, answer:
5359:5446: 12.4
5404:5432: 11.6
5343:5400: 12.9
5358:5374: 12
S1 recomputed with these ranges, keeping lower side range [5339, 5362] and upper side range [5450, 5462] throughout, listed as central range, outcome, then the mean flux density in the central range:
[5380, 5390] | 0.02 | 13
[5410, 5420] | 0.06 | 12.1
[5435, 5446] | -0.10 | 13.6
